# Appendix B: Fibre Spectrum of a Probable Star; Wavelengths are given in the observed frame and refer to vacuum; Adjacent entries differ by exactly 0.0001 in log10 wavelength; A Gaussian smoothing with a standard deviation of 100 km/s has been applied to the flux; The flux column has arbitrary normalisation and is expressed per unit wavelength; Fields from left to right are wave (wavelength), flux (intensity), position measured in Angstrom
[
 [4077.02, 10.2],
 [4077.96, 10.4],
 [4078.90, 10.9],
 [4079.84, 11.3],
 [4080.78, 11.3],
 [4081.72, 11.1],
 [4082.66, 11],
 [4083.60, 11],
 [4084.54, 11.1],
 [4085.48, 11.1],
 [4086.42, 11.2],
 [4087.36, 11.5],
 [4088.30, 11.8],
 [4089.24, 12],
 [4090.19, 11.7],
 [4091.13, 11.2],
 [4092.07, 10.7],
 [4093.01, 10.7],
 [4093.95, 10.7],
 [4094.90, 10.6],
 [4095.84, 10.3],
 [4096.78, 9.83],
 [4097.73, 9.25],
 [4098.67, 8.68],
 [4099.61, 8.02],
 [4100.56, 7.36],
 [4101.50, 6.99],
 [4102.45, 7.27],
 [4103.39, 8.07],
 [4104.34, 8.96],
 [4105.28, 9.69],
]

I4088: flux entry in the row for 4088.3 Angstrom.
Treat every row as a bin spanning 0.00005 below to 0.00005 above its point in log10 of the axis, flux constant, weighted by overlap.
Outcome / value 11.8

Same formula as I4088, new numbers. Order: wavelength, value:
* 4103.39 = 8.07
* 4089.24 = 12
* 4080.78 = 11.3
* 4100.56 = 7.36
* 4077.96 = 10.4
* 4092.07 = 10.7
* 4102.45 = 7.27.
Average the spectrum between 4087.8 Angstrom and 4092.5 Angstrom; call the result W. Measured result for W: 11.5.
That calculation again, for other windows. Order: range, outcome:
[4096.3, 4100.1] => 8.94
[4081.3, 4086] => 11.1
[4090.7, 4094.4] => 10.8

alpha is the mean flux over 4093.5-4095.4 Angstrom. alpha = 10.6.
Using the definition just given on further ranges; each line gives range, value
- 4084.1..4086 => 11.1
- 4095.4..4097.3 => 10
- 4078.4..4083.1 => 11.1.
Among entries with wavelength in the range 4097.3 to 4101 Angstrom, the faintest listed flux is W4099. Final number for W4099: 7.36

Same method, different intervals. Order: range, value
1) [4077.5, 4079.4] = 10.4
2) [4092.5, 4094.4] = 10.7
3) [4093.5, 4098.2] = 9.25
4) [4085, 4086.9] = 11.1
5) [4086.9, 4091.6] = 11.2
